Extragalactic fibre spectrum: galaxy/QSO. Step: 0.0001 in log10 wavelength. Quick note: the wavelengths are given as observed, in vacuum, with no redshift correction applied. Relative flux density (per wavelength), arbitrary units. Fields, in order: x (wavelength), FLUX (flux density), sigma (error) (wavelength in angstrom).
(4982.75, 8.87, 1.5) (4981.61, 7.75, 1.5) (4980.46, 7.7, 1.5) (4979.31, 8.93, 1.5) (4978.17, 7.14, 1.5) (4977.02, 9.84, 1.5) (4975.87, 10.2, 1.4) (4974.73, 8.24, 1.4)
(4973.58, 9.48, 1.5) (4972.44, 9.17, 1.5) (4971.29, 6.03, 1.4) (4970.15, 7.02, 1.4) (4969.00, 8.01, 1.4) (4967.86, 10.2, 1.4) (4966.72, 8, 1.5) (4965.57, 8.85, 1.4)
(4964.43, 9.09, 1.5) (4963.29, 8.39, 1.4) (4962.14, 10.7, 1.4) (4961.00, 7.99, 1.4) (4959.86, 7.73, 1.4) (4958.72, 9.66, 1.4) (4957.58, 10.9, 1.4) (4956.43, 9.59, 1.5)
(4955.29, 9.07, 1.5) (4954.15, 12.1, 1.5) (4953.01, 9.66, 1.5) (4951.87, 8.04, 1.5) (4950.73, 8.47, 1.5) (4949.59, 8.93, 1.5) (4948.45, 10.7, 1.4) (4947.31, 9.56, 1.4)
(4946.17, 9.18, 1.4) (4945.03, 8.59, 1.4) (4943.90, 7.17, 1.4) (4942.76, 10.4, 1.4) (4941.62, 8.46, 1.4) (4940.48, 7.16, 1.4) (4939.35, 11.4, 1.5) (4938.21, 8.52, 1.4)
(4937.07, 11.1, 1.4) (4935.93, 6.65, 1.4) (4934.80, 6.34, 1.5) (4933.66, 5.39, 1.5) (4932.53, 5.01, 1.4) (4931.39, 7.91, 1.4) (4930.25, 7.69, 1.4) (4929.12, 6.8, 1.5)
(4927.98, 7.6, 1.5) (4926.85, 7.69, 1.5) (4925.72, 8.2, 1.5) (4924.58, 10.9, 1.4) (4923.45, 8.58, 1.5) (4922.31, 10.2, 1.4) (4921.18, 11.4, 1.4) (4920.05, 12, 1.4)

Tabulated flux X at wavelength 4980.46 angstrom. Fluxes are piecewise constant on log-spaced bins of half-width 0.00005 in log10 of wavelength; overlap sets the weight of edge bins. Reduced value 7.7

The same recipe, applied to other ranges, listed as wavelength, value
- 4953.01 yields 9.66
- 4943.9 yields 7.17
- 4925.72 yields 8.2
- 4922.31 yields 10.2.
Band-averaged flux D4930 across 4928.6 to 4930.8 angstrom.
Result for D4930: 7.27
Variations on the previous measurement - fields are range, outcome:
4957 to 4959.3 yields 10.2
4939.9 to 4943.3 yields 8.68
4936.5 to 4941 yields 9.57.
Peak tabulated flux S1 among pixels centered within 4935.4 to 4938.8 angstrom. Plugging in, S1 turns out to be 11.1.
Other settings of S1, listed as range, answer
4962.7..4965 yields 9.09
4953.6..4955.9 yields 12.1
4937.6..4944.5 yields 11.4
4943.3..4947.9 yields 9.56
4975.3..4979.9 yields 10.2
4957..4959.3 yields 10.9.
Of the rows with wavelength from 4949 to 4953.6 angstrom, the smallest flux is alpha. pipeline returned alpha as 8.04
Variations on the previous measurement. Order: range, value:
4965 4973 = 6.03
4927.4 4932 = 6.8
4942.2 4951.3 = 7.17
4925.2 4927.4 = 7.69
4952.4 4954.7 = 9.66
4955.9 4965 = 7.73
